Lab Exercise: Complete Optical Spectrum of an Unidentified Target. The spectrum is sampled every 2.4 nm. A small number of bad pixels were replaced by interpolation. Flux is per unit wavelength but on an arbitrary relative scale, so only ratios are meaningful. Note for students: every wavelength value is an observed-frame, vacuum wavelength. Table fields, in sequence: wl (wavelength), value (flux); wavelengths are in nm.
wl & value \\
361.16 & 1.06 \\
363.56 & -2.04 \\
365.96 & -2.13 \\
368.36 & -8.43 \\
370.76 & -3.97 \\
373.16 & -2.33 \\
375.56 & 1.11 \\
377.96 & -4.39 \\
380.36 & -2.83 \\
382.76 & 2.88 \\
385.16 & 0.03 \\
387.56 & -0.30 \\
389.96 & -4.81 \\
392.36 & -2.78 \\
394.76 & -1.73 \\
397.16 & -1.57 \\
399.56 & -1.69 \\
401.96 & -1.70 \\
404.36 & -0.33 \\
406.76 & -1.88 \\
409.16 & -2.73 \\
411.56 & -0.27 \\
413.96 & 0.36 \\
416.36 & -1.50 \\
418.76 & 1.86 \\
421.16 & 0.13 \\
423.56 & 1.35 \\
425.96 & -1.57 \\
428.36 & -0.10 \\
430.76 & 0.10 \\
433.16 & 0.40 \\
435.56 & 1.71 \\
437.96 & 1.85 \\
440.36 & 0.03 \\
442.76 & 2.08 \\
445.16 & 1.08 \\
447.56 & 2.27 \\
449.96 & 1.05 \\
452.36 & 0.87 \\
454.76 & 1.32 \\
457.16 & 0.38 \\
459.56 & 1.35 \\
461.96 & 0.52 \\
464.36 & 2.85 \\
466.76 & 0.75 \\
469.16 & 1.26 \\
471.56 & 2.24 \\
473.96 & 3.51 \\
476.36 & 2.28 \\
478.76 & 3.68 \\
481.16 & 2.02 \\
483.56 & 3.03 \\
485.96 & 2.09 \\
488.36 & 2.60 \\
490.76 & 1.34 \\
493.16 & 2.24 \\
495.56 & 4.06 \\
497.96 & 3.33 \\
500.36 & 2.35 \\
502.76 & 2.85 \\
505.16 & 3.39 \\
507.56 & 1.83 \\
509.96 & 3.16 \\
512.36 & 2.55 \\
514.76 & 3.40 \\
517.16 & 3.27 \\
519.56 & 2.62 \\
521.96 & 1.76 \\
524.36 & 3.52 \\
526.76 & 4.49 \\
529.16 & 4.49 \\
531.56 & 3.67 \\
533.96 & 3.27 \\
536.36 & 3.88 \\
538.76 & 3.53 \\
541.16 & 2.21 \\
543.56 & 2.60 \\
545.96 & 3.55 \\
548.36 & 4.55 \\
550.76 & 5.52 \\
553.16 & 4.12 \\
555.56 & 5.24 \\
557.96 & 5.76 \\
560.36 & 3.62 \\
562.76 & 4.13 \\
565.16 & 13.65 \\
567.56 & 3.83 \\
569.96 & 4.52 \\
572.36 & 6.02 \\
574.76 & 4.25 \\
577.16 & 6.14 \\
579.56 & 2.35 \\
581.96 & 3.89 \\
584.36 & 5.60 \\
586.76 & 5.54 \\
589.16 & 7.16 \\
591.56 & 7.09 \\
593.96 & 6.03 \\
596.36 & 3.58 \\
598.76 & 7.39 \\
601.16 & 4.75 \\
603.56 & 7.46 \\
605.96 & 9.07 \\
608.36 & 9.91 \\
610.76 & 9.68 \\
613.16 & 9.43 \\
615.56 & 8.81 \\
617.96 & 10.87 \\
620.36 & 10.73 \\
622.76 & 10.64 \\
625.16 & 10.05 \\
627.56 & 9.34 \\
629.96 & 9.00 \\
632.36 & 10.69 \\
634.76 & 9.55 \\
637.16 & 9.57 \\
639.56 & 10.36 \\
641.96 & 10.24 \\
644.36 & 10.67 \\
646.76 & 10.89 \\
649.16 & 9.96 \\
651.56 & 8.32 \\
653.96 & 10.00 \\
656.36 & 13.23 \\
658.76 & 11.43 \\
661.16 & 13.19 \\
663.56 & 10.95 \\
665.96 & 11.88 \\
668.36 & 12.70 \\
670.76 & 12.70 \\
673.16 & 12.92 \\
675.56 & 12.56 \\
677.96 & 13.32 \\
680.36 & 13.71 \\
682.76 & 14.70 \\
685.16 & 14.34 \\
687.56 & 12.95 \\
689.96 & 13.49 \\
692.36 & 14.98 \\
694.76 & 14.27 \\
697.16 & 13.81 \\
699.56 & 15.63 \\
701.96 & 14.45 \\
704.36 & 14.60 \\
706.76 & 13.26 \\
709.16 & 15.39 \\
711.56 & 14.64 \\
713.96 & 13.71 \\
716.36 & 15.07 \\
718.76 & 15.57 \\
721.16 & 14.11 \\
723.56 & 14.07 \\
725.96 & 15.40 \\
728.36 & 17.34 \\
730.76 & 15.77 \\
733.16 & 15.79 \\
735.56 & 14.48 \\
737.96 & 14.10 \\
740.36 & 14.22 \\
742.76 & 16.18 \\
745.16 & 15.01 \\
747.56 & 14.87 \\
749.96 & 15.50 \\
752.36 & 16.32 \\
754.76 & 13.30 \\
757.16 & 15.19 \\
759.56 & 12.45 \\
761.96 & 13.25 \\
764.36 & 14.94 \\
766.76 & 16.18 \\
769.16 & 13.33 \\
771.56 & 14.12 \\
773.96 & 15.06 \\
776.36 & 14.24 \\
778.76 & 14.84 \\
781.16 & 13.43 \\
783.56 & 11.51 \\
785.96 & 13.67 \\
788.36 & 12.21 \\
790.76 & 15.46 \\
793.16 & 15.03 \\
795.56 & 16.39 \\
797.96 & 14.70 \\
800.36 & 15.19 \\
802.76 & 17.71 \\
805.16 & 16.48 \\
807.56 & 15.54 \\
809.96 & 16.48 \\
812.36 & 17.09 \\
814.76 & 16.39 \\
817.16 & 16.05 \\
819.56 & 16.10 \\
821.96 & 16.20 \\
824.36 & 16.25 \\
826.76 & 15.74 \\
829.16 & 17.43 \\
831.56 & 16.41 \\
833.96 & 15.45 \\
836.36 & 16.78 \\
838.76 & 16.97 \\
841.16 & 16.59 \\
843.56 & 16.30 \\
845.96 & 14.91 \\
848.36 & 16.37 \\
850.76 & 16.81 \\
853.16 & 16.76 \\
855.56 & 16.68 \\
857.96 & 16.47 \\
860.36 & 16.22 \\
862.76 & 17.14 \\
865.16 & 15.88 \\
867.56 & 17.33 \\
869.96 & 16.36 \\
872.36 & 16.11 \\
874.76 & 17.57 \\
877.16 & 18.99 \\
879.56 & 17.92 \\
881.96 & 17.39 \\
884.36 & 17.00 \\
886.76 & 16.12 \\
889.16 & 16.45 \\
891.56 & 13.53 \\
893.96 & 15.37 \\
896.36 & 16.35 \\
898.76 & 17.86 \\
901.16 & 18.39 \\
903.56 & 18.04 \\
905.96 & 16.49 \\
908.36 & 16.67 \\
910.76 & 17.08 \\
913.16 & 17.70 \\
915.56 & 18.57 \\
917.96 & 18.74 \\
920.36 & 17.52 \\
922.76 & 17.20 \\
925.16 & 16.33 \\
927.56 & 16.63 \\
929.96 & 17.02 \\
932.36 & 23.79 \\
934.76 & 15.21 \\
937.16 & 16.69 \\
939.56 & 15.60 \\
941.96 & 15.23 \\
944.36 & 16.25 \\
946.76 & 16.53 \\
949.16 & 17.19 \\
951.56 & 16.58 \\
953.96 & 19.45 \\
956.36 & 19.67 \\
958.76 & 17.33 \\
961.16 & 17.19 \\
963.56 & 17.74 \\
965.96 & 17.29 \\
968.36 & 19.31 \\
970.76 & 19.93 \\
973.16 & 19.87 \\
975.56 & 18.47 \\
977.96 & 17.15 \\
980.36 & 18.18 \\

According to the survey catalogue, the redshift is 0.51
